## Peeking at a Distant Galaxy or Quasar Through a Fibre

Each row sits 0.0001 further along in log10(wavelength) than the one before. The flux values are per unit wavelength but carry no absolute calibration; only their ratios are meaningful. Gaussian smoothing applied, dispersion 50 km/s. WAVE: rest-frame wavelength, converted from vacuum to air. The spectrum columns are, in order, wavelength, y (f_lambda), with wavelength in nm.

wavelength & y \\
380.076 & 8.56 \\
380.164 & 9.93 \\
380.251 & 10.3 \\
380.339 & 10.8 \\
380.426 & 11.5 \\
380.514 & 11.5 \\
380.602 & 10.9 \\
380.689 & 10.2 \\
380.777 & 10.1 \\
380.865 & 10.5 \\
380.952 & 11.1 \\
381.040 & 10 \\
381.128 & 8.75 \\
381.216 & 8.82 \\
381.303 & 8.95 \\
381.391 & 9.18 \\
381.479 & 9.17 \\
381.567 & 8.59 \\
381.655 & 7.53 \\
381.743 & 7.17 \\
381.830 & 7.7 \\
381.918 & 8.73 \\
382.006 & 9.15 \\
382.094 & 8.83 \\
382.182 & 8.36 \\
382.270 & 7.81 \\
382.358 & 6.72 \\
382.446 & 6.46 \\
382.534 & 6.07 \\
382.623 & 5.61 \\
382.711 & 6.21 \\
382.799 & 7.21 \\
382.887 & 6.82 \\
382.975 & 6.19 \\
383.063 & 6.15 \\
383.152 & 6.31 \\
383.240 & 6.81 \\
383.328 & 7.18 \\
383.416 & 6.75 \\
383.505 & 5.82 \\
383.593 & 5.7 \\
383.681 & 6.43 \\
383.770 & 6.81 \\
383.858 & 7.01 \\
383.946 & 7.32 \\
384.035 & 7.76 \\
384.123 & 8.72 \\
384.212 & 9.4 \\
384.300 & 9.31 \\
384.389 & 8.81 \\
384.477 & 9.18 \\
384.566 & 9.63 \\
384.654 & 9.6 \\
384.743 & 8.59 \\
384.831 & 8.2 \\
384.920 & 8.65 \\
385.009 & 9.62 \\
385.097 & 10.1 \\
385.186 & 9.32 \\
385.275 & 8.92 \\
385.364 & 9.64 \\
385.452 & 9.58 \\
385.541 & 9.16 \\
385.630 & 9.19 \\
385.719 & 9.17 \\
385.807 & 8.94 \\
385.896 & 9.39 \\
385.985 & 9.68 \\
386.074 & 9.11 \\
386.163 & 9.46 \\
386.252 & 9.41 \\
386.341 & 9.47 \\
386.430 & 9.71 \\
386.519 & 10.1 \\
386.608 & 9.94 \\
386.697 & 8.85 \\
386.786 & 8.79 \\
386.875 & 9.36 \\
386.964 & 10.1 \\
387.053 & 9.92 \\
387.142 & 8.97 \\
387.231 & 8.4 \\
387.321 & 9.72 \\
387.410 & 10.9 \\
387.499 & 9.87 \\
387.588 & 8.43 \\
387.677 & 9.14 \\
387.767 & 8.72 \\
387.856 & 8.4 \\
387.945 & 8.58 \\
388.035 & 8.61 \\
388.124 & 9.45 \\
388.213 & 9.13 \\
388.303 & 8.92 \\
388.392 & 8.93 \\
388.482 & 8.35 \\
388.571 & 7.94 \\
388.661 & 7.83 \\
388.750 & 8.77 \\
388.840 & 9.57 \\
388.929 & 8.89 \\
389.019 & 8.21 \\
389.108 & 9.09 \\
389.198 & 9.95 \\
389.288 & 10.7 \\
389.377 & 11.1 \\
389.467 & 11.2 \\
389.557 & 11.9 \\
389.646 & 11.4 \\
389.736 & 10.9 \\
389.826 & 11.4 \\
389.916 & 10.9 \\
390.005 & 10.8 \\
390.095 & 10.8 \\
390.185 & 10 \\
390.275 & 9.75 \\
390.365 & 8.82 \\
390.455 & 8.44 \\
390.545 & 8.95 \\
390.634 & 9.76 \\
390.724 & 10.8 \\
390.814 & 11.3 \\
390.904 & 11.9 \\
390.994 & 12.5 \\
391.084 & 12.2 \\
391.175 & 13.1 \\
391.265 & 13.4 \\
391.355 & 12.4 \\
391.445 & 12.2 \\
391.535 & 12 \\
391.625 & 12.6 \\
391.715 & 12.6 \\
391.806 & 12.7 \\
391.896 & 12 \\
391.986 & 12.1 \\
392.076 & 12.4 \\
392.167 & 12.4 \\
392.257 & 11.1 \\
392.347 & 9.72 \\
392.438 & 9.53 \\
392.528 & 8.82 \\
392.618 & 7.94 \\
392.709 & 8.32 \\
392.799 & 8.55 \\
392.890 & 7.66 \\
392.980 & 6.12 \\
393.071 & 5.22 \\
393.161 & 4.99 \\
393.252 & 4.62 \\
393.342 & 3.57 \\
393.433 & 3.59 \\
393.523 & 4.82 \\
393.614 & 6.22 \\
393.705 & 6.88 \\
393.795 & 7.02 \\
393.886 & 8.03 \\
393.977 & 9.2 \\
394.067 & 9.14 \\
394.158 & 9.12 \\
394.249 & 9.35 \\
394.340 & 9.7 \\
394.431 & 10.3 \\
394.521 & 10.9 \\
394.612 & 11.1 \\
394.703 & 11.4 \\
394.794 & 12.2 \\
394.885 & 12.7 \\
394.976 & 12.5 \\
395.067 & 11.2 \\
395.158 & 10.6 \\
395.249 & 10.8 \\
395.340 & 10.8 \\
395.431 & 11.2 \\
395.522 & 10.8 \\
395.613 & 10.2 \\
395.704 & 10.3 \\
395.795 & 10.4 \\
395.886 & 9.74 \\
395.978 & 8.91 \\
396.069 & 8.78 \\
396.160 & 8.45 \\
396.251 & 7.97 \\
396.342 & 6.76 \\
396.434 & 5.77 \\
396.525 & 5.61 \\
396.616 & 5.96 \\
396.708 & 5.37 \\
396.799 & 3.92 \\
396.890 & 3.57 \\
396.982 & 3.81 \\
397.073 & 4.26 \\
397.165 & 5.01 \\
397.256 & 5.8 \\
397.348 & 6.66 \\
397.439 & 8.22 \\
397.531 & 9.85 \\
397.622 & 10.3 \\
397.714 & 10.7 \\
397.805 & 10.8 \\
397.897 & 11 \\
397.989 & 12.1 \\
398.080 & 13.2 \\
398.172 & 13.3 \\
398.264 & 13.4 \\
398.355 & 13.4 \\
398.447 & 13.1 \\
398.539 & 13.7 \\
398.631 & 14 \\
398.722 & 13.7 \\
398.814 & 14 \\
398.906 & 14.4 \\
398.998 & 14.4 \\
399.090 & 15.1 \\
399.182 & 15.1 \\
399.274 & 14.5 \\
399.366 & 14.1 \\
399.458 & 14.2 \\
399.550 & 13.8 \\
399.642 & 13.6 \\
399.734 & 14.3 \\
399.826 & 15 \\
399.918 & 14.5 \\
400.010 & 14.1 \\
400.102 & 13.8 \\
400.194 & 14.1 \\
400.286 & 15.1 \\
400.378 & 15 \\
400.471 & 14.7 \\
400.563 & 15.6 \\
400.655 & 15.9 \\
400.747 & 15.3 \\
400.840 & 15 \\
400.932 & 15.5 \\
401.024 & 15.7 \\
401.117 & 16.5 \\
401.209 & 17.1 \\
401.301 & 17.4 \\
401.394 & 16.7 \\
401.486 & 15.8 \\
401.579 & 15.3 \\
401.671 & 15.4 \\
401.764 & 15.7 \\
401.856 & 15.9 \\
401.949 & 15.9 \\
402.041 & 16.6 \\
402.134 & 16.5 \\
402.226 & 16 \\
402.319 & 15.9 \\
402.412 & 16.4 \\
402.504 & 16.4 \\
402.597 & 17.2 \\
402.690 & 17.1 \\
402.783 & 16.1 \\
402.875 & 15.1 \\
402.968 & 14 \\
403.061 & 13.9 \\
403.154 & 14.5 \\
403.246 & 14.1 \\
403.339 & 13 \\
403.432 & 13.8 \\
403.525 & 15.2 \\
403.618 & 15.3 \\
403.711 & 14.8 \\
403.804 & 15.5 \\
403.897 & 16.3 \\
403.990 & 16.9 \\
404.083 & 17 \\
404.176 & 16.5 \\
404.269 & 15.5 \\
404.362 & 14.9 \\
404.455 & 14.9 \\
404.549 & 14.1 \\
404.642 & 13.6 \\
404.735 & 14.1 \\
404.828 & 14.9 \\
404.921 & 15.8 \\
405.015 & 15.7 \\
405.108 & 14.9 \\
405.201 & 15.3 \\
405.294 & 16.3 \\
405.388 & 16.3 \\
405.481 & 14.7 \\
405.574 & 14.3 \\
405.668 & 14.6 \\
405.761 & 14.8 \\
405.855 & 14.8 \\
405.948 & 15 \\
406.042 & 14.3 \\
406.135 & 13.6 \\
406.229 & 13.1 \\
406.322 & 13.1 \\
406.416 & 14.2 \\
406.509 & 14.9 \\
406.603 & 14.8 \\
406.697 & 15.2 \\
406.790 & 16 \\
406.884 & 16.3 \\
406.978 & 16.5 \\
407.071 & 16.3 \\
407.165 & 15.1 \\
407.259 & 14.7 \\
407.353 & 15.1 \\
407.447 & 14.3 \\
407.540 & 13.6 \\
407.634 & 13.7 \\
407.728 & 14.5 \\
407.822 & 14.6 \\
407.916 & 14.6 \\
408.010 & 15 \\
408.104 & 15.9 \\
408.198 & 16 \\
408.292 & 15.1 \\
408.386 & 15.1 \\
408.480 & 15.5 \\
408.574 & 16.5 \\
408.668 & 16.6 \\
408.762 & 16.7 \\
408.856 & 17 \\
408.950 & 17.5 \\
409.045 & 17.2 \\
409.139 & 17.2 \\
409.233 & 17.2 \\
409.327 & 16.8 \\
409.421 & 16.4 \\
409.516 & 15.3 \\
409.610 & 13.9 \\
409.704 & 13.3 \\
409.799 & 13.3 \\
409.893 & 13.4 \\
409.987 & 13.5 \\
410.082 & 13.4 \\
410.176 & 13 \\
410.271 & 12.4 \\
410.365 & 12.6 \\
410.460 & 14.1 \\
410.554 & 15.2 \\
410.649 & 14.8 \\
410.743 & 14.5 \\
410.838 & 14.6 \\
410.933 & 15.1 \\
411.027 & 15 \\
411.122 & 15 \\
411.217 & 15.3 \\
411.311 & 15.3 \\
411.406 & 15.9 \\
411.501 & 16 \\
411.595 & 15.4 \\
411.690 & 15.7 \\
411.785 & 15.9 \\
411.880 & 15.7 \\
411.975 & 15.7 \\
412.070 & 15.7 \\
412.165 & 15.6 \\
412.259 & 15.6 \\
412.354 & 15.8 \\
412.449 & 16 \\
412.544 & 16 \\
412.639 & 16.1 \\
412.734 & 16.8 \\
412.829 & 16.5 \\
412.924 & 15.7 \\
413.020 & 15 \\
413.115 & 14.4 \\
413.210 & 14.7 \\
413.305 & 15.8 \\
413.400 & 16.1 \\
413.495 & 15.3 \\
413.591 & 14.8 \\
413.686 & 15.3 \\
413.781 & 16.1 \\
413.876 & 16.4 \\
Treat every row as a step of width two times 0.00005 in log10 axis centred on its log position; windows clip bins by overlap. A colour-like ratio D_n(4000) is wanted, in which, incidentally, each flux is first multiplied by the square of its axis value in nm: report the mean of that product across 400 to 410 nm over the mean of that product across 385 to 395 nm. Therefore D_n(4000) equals 1.72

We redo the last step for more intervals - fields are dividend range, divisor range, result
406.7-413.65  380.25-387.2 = 2.02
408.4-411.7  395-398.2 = 1.88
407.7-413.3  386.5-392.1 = 1.66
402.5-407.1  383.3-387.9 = 1.88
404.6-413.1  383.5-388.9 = 1.90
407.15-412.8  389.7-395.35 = 1.68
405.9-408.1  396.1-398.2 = 2.00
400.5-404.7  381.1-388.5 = 2.01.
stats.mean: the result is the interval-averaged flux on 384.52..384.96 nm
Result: 8.94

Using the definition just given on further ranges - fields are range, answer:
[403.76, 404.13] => 16.4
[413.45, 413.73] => 15.1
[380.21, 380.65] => 11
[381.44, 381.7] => 8.4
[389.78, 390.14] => 11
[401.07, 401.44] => 16.9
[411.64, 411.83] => 15.8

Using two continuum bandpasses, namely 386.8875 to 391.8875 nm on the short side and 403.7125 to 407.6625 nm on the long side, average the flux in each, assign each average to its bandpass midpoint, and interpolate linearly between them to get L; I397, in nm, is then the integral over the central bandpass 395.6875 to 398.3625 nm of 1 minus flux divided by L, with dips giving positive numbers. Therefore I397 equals 0.89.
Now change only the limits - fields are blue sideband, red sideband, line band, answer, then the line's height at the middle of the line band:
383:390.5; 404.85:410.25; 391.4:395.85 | 0.601 nm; 11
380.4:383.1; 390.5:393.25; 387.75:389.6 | 0.102 nm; 9.79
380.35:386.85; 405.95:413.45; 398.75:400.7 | -0.290 nm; 12.6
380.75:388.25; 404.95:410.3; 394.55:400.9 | 0.537 nm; 12.3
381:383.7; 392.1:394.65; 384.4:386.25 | -0.398 nm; 7.61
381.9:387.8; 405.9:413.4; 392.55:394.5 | 0.647 nm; 10.8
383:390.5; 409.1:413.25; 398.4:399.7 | -0.218 nm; 12.1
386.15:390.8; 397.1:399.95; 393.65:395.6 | 0.187 nm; 11.3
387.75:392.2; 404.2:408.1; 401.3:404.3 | -0.370 nm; 13.9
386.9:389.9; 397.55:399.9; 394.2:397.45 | 0.947 nm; 12.3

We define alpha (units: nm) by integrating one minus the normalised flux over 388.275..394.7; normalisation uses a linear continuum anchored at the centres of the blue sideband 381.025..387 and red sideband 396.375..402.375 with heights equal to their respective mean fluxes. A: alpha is 0.49 nm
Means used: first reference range 8.33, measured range 9.64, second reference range 12.8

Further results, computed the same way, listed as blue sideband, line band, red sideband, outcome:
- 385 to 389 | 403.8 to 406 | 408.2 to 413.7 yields -0.24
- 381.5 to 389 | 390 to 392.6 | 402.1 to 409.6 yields -0.17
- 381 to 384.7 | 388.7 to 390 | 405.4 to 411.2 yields -0.10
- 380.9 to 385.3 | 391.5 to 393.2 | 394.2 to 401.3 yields 0.06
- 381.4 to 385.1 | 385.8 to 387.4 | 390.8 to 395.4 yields -0.19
